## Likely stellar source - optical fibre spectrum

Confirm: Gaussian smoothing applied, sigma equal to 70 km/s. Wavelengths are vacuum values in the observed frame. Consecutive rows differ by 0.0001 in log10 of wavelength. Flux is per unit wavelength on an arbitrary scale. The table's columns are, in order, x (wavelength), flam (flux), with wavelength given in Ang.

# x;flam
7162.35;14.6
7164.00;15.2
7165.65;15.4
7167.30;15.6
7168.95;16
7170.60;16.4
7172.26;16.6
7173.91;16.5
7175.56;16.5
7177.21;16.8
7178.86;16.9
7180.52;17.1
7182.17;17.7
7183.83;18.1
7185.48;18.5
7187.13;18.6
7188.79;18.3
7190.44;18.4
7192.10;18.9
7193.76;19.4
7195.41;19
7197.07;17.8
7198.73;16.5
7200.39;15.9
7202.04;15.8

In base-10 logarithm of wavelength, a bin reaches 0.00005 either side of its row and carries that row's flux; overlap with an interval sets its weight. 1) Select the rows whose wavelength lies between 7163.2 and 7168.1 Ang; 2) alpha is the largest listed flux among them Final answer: 15.6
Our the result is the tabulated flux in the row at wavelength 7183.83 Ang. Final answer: 18.1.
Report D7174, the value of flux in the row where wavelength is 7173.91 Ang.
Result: 16.5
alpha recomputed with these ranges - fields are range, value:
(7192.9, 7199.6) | 19.4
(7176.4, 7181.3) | 17.1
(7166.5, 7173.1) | 16.6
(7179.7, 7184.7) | 18.1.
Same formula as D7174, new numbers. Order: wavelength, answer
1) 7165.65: 15.4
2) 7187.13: 18.6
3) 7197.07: 17.8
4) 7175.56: 16.5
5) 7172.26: 16.6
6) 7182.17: 17.7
